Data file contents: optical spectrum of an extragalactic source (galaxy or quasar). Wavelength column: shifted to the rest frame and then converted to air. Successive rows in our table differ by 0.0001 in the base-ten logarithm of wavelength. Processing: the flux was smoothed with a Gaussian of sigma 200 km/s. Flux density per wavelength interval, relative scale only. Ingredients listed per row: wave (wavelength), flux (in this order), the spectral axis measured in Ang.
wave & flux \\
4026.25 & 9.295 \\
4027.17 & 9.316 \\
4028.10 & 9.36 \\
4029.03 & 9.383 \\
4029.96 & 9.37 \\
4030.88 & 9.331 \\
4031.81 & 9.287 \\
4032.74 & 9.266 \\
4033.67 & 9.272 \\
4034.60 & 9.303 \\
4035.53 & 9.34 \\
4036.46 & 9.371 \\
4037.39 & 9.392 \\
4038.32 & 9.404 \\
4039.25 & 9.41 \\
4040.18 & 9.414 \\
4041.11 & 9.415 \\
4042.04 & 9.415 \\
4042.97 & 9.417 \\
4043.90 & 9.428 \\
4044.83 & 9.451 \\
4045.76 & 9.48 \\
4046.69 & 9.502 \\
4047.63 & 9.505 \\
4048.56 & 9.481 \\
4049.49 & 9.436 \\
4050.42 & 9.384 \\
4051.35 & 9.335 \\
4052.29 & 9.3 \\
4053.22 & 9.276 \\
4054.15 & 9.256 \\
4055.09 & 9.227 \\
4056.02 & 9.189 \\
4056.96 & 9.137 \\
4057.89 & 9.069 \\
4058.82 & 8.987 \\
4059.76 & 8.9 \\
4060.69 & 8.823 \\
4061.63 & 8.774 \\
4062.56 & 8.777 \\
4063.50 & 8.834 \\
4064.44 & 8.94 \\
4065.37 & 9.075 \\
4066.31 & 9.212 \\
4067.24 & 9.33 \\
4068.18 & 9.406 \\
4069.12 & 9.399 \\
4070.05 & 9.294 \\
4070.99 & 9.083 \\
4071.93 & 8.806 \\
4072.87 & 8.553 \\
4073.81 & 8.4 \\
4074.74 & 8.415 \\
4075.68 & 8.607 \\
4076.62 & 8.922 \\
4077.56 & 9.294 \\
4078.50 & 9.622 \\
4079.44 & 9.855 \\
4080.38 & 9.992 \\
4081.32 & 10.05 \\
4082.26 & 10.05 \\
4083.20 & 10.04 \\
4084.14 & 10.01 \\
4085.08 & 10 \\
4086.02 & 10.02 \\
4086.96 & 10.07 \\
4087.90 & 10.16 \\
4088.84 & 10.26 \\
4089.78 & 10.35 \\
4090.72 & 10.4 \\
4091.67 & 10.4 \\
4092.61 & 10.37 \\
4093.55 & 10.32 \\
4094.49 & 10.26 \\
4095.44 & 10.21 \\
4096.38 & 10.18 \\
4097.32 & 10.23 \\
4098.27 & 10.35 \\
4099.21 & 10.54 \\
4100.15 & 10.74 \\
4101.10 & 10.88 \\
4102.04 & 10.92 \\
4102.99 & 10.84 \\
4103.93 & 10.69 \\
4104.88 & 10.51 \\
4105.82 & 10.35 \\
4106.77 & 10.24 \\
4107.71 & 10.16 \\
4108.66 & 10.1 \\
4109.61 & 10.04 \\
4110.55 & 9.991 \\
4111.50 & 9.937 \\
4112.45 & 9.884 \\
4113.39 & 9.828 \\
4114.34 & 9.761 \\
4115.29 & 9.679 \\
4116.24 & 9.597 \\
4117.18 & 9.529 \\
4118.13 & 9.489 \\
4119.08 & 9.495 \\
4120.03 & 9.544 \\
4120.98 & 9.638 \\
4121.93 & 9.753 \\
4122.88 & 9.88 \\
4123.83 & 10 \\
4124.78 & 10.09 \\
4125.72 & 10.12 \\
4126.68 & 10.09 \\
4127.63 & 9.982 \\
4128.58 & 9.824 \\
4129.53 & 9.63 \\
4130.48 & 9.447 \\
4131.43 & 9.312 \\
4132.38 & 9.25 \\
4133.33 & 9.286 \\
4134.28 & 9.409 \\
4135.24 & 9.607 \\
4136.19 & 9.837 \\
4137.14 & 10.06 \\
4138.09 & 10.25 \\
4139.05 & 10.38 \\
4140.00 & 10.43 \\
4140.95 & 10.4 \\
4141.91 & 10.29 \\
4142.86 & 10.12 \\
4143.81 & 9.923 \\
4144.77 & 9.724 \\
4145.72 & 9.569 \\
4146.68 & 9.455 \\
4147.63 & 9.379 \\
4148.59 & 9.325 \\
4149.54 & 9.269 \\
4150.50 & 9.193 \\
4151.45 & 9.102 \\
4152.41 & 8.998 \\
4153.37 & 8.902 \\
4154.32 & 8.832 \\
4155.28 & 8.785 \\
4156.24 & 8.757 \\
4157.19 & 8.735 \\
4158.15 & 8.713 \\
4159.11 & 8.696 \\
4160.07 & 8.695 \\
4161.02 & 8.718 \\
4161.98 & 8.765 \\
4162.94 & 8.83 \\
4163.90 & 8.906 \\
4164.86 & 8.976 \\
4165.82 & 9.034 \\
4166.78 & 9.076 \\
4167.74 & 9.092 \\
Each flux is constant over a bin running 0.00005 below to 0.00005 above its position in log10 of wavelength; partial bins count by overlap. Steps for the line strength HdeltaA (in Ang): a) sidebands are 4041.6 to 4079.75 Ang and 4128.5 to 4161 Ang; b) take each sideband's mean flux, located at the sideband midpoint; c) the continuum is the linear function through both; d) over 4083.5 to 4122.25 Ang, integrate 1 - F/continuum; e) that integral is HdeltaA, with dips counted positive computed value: -3.5 Ang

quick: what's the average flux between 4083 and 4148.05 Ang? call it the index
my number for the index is 10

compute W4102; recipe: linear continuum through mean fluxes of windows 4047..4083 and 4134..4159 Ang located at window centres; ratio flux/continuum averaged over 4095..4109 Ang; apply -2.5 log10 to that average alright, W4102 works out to -0.12 mag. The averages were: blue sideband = 9.19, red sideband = 9.5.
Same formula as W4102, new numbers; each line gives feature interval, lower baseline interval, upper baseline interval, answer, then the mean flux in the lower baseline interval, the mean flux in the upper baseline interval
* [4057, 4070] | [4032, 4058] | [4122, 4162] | 0.039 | 9.36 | 9.52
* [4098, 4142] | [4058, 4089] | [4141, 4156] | -0.070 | 9.32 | 9.41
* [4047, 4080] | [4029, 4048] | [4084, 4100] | 0.078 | 9.39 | 10.3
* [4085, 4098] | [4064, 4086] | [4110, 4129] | -0.080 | 9.34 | 9.81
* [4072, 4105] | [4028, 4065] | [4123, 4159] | -0.066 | 9.26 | 9.57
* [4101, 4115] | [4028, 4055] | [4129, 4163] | -0.095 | 9.38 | 9.4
